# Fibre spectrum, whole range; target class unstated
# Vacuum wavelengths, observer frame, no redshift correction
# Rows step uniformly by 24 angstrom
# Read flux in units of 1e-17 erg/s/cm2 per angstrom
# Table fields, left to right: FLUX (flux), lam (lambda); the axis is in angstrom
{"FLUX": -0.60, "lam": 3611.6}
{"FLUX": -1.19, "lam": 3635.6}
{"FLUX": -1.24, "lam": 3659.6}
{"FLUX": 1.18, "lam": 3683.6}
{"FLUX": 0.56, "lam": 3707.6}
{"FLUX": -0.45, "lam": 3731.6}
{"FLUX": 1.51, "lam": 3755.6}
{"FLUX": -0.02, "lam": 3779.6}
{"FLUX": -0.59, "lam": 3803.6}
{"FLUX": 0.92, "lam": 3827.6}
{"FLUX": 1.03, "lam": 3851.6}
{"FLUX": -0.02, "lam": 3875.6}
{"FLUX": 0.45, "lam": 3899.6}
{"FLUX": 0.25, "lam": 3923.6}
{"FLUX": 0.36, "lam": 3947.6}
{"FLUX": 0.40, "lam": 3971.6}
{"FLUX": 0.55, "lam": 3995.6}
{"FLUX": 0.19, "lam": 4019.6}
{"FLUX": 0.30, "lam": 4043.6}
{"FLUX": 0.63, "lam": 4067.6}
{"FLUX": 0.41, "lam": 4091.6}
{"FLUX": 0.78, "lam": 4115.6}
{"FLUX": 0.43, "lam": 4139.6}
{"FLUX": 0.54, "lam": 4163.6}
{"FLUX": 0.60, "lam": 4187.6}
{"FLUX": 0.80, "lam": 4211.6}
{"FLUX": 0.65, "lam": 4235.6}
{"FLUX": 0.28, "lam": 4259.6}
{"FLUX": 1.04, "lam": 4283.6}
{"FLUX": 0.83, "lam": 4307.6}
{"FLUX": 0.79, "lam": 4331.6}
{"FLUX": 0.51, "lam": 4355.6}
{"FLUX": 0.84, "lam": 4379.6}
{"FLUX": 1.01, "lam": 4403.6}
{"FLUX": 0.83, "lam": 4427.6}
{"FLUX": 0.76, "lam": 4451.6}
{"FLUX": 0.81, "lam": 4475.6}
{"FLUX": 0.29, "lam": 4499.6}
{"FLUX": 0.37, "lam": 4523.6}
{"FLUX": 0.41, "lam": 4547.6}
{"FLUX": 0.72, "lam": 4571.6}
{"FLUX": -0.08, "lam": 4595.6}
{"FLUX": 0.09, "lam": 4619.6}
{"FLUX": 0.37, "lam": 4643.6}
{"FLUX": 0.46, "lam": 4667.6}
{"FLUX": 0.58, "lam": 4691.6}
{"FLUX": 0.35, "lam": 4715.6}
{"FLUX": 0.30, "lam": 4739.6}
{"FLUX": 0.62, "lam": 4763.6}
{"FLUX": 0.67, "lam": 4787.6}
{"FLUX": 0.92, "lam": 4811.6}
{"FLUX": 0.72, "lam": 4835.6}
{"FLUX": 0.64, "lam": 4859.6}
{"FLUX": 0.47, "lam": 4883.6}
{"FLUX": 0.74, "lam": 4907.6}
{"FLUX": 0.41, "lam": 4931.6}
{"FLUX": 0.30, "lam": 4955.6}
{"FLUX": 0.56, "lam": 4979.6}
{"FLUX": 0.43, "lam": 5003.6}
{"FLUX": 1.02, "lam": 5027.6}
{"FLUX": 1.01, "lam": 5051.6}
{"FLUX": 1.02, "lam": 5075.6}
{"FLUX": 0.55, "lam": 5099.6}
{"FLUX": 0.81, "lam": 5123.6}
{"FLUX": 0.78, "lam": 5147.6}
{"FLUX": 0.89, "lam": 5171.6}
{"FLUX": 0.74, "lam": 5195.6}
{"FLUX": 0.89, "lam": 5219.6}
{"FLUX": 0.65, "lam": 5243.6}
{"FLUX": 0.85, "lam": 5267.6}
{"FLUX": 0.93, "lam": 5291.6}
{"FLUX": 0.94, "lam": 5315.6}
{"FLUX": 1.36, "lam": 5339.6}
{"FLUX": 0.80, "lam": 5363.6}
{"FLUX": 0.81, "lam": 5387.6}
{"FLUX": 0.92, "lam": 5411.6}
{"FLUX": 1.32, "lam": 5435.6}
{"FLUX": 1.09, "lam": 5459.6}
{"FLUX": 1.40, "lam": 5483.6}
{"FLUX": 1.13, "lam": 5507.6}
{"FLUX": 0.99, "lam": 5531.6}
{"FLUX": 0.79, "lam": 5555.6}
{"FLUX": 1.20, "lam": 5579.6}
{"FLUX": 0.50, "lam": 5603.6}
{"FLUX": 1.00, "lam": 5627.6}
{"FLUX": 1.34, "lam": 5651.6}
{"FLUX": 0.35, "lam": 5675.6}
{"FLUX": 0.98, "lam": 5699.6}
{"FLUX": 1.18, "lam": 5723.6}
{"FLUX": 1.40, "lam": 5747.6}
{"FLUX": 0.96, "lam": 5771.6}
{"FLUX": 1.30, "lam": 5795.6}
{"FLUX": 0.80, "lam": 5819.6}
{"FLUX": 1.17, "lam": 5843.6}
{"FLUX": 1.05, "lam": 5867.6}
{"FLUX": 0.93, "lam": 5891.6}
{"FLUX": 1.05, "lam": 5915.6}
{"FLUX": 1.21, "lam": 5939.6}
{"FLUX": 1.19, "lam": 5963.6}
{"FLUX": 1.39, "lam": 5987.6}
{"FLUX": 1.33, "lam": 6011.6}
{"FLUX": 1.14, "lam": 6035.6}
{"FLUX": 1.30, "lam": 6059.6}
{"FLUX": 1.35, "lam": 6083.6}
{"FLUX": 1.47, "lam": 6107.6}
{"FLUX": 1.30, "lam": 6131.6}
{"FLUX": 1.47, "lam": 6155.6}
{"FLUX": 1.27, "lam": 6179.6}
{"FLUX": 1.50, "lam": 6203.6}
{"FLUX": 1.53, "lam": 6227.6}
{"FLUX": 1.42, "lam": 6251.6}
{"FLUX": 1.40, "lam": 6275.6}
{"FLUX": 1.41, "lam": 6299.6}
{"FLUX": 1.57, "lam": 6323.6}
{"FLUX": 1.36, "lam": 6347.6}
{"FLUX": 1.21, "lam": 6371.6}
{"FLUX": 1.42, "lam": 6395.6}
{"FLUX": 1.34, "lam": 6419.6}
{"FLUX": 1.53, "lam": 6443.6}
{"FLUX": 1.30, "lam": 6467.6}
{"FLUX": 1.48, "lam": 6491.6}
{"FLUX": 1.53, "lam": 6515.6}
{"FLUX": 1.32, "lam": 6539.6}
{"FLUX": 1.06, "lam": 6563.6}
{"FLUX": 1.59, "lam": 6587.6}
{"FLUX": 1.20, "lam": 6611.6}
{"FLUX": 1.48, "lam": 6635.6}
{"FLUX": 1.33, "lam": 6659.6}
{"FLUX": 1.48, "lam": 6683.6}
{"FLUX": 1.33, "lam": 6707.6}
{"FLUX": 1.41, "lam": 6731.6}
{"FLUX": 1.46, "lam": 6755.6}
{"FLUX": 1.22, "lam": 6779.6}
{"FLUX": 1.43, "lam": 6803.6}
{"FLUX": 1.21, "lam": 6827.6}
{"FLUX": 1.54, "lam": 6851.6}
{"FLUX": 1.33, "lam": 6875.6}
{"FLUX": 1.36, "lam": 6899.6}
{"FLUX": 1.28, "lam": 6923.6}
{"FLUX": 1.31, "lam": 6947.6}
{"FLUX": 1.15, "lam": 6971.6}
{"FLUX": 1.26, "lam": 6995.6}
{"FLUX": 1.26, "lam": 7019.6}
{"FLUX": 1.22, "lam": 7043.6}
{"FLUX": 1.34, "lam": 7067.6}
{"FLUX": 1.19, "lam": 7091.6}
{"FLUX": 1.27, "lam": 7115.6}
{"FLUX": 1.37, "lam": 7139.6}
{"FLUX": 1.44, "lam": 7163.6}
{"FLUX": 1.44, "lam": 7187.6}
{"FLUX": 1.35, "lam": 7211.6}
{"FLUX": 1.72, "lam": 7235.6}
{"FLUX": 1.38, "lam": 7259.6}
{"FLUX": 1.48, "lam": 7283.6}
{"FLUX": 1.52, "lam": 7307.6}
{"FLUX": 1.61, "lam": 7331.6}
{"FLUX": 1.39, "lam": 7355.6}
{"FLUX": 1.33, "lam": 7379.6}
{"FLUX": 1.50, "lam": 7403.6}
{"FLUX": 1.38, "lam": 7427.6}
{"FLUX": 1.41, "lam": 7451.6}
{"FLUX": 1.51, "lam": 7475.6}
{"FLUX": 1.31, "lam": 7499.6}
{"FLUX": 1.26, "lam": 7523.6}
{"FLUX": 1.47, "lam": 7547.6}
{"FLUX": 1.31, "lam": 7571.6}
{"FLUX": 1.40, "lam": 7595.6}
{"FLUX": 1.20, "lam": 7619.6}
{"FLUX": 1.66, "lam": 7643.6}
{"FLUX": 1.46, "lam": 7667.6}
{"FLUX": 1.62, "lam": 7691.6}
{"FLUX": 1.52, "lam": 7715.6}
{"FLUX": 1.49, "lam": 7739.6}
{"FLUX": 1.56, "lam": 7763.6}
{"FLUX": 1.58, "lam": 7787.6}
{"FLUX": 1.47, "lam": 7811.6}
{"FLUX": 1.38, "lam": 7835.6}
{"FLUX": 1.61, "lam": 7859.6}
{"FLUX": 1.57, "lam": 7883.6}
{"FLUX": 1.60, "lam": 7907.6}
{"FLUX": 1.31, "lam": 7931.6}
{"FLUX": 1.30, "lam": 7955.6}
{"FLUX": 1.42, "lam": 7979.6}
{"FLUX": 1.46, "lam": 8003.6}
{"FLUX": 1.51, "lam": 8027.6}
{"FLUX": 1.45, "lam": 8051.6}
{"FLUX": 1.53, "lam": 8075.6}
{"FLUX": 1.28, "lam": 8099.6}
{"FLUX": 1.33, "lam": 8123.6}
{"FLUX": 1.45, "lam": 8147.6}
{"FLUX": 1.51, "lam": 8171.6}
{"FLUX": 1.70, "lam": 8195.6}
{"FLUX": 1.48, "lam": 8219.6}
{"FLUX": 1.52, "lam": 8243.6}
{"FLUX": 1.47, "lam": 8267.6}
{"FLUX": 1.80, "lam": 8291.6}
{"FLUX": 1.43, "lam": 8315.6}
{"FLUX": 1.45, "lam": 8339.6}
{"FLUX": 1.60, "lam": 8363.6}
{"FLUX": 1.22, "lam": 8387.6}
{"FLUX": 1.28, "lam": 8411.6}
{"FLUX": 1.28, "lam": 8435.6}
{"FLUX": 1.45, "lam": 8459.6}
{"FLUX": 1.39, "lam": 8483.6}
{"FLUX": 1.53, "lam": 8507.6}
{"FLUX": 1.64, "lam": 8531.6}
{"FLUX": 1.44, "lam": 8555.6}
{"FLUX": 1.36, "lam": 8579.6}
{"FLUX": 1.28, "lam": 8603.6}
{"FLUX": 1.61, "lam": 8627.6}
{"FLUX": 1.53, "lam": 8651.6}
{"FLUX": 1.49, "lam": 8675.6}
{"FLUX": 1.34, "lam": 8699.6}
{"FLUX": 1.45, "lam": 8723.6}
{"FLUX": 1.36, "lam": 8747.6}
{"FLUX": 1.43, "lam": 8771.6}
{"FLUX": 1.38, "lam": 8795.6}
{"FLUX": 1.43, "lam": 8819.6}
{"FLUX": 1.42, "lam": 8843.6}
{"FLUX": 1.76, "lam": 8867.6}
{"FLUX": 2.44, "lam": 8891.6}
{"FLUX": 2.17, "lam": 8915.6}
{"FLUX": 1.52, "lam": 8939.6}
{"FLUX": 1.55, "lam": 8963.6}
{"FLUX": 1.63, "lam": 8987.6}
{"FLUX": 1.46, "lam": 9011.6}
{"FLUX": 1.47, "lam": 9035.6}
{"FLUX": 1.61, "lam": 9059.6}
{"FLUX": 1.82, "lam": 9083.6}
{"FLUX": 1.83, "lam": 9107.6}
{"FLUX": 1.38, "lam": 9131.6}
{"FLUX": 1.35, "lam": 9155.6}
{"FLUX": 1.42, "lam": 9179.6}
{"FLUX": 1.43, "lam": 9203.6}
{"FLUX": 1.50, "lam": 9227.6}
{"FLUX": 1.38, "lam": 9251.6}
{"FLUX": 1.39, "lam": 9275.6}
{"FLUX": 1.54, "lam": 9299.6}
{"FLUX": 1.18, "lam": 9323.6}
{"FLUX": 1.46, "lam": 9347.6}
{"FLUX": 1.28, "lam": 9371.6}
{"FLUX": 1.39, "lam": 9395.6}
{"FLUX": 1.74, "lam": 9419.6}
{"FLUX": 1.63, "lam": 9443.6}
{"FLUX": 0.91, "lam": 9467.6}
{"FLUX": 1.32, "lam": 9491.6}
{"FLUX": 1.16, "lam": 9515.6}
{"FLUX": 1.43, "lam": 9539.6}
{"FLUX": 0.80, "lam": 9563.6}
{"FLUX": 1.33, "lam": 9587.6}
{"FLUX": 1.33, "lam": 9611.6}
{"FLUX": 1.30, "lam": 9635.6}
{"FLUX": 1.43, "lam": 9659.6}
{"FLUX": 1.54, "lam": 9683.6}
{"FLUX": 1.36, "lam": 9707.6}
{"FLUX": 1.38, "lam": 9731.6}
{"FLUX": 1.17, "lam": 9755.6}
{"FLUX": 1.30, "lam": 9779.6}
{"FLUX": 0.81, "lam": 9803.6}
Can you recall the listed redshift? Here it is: 0.353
